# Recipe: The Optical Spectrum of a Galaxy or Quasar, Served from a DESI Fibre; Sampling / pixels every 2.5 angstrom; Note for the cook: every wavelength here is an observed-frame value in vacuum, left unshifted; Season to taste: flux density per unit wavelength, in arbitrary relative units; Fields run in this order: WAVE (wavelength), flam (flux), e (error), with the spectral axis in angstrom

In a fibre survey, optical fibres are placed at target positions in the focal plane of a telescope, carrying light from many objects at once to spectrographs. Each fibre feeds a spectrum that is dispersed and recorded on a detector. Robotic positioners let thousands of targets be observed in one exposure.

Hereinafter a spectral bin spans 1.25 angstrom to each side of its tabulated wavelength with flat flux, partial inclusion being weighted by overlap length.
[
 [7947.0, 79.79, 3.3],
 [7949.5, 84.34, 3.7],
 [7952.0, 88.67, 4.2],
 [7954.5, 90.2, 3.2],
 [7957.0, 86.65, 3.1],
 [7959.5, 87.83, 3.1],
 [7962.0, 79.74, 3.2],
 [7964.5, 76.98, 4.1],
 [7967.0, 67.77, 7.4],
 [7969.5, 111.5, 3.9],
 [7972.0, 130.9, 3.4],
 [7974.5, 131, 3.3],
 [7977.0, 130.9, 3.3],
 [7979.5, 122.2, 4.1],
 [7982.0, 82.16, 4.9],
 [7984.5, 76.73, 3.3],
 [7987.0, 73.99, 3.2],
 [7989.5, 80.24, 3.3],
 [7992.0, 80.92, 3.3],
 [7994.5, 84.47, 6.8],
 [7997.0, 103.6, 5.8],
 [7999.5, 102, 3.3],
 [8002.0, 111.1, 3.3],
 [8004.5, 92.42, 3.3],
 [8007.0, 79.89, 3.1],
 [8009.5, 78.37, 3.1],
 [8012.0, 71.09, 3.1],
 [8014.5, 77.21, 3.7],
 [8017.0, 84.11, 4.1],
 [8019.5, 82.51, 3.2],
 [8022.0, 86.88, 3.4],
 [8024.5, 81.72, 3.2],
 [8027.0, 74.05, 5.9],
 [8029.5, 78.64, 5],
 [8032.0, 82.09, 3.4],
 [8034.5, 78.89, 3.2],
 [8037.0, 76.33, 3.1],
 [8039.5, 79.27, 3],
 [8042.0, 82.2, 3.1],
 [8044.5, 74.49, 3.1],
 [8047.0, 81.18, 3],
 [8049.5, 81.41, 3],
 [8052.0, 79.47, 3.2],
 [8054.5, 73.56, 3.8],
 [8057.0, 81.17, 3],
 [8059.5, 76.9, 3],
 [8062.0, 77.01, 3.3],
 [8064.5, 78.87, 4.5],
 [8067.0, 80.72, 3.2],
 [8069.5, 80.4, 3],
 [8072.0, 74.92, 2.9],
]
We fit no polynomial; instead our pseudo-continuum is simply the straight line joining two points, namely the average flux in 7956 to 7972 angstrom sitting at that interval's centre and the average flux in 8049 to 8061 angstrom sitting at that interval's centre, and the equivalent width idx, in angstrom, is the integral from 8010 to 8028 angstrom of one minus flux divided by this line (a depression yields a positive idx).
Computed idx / 0.6 angstrom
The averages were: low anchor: 88.6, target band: 79.7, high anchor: 78.3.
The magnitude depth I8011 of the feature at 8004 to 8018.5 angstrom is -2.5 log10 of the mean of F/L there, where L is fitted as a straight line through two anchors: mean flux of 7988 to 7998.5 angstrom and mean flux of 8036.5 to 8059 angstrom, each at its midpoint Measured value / 0.061 mag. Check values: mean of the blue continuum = 87.3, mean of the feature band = 79.9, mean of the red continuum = 78.8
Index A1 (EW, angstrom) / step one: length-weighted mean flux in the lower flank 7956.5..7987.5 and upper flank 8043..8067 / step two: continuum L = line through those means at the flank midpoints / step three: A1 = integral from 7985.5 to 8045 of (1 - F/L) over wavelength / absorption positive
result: 2.9 angstrom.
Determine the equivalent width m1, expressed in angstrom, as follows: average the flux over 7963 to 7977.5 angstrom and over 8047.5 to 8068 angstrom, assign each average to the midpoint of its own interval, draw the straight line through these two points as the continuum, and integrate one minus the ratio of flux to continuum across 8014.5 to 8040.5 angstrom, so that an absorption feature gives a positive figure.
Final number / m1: 2.4 angstrom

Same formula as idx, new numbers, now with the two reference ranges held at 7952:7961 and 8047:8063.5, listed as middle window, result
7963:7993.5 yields -3.9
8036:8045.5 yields 0.2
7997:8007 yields -1.9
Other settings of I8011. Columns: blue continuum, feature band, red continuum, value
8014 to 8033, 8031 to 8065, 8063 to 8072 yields 0.02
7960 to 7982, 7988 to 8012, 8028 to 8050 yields 0.05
